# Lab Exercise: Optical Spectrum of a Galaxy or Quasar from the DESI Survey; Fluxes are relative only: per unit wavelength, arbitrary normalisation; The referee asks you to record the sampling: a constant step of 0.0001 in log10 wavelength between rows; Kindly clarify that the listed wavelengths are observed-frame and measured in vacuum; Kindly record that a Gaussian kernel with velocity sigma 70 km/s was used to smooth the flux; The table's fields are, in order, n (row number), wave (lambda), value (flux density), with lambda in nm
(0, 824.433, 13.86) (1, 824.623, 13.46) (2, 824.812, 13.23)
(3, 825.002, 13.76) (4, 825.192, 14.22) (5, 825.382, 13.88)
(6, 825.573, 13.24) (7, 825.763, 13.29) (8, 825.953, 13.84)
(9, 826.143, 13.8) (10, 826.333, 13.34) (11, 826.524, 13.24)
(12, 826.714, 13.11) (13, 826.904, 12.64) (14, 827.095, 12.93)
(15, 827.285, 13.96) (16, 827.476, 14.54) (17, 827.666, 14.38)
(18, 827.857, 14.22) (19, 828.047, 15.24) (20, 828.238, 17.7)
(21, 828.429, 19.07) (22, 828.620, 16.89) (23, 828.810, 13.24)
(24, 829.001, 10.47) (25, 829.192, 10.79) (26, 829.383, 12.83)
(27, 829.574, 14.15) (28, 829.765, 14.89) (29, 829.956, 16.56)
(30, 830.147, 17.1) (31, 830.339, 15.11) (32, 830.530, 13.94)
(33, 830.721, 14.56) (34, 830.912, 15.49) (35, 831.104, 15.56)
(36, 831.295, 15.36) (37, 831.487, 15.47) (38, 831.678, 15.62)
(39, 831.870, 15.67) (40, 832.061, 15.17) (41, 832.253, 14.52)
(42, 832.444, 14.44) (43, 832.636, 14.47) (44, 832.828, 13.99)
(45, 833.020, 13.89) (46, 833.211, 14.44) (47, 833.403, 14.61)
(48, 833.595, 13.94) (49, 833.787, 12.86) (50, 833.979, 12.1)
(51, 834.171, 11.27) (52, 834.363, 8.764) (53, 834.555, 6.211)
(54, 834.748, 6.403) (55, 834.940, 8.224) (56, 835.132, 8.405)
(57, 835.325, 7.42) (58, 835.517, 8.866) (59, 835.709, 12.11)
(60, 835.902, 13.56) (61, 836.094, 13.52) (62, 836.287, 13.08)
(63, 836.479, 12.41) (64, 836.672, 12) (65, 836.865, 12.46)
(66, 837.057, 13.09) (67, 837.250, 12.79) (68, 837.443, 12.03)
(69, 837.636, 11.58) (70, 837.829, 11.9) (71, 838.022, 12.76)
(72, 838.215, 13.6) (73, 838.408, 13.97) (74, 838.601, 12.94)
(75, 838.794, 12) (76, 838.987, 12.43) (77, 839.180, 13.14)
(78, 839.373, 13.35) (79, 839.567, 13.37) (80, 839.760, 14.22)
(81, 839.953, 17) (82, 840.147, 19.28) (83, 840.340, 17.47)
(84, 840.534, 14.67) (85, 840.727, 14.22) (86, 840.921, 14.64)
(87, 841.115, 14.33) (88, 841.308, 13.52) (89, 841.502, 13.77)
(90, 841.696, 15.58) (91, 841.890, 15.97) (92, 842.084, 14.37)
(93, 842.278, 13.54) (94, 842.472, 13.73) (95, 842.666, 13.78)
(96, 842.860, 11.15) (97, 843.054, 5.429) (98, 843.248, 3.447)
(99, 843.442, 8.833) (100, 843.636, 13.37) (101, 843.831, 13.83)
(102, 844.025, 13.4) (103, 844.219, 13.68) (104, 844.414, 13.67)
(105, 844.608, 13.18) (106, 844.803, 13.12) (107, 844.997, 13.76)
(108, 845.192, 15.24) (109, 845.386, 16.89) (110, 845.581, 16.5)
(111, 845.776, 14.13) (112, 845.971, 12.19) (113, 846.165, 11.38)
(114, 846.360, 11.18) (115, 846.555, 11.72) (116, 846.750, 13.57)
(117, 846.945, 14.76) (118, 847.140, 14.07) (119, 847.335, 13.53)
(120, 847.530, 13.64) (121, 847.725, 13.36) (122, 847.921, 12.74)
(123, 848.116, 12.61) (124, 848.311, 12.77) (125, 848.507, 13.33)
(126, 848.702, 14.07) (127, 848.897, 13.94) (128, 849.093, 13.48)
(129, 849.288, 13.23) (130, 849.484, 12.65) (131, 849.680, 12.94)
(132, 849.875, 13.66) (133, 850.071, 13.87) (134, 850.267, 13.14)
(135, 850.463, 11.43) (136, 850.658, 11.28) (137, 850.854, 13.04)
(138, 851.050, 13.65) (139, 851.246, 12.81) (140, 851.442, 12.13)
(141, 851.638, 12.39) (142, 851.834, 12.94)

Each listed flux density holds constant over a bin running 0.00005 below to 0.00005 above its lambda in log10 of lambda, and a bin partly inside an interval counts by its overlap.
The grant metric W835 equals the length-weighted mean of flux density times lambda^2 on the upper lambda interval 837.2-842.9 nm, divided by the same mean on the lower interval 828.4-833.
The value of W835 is 1.0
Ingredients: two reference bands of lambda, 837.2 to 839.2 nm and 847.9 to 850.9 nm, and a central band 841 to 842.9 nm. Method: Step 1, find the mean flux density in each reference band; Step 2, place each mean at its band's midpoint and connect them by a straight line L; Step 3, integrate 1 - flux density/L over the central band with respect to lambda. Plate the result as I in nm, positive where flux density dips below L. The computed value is -0.19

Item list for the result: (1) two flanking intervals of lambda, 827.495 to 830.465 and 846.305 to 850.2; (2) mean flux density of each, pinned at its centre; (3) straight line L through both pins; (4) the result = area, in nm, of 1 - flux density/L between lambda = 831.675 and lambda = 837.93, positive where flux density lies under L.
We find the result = 0.977 nm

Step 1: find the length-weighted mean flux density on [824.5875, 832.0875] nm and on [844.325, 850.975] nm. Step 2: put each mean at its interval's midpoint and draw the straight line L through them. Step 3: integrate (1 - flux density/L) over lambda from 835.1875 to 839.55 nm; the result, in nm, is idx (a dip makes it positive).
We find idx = 0.50 nm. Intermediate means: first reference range 14.4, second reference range 13.4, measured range 12.3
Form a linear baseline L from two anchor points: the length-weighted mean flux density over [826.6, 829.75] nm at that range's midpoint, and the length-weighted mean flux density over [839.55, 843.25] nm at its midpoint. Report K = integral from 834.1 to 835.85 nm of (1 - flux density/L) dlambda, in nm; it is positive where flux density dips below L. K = 0.66 nm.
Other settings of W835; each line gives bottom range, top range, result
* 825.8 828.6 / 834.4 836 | 0.63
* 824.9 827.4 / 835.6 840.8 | 1.03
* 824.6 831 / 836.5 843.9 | 0.95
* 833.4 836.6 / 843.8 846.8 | 1.30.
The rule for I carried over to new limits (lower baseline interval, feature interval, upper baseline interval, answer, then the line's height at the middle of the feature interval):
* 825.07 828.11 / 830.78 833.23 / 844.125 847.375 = -0.219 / 13.7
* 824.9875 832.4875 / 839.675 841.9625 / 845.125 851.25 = -0.270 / 13.8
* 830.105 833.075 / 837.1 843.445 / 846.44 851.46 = 0.377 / 14.1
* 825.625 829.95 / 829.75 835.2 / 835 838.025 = -0.240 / 12.8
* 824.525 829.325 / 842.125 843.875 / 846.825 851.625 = 0.336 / 13.4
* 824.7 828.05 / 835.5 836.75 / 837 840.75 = 0.121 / 13.8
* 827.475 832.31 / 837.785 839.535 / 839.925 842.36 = 0.255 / 15.2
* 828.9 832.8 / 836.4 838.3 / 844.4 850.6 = 0.225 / 14.1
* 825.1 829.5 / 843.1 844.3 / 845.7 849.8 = 0.222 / 13.3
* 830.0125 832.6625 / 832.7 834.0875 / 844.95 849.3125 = 0.122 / 15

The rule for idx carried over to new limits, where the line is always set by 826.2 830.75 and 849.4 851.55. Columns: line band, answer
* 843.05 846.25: 0.12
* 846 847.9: 0.01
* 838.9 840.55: -0.18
